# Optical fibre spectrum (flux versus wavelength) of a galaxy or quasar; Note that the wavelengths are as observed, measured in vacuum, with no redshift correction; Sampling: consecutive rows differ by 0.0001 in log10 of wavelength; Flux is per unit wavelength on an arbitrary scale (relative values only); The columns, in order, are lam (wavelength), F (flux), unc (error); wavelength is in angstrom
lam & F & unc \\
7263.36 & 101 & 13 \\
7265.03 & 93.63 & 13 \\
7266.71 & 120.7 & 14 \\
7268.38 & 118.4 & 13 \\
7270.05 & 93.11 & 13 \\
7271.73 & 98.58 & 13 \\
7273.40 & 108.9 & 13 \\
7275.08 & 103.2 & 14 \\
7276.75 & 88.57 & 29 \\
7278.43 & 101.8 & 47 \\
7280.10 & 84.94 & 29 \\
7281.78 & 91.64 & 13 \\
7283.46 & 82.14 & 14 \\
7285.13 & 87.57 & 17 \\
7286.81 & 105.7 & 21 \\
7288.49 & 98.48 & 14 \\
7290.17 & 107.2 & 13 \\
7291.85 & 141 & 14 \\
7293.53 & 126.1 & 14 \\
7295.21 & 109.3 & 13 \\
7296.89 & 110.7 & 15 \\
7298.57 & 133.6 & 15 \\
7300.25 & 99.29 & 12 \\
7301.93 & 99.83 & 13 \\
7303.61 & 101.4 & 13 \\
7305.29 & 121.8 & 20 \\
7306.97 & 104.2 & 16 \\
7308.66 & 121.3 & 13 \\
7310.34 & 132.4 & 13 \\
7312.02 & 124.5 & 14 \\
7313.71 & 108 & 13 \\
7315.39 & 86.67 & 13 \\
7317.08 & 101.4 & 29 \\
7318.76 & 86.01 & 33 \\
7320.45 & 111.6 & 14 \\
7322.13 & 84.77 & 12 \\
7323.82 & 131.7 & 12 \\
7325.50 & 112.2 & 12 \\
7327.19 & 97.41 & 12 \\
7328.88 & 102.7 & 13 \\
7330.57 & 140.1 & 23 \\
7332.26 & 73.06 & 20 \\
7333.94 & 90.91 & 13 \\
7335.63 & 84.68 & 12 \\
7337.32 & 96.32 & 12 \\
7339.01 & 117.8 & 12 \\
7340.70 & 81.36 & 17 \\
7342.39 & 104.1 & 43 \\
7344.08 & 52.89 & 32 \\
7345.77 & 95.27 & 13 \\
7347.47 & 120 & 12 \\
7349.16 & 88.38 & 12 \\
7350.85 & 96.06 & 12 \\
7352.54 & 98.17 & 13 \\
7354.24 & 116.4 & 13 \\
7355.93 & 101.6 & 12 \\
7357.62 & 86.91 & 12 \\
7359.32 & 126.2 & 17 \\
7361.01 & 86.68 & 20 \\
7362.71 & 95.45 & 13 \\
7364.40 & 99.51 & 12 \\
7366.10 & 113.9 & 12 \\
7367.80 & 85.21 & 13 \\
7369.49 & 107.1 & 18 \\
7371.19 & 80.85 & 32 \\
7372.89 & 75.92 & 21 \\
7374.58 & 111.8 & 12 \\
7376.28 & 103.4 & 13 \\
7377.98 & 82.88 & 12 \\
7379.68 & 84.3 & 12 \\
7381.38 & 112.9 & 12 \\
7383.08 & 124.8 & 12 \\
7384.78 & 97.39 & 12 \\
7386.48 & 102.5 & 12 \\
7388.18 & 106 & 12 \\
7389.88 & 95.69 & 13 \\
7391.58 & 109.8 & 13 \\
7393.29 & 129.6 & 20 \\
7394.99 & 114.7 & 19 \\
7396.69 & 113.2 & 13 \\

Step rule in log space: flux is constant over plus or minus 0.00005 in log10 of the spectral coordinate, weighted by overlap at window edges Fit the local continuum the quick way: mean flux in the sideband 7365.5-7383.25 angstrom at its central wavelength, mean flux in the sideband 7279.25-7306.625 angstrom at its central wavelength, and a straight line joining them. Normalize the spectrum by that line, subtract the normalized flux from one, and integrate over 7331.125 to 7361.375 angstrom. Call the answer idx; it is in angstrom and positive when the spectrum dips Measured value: 1.3 angstrom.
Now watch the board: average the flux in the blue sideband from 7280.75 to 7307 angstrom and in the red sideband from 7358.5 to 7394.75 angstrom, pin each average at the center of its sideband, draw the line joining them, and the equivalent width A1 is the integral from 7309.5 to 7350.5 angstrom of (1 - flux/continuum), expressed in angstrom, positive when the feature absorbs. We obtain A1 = 1.6 angstrom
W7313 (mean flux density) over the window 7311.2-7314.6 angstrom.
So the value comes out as 116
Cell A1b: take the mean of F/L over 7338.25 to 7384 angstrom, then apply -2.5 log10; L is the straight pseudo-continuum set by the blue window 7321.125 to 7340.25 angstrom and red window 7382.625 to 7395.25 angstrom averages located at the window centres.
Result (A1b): 0.085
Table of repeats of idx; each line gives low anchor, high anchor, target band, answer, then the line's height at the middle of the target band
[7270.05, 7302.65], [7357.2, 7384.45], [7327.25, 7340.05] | 0.09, 101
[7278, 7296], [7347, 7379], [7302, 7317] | -1.39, 102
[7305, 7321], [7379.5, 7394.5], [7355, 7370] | 1.15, 109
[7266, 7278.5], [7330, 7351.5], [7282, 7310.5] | -2.53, 101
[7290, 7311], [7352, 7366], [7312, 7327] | 1.04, 112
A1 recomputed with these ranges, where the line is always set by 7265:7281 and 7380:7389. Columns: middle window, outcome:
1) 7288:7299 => -1.66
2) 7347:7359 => 0.46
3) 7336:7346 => 1.36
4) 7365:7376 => 1.06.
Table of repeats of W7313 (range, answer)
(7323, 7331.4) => 117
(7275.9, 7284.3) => 89.9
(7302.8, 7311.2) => 116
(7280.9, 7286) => 87.2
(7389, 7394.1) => 111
